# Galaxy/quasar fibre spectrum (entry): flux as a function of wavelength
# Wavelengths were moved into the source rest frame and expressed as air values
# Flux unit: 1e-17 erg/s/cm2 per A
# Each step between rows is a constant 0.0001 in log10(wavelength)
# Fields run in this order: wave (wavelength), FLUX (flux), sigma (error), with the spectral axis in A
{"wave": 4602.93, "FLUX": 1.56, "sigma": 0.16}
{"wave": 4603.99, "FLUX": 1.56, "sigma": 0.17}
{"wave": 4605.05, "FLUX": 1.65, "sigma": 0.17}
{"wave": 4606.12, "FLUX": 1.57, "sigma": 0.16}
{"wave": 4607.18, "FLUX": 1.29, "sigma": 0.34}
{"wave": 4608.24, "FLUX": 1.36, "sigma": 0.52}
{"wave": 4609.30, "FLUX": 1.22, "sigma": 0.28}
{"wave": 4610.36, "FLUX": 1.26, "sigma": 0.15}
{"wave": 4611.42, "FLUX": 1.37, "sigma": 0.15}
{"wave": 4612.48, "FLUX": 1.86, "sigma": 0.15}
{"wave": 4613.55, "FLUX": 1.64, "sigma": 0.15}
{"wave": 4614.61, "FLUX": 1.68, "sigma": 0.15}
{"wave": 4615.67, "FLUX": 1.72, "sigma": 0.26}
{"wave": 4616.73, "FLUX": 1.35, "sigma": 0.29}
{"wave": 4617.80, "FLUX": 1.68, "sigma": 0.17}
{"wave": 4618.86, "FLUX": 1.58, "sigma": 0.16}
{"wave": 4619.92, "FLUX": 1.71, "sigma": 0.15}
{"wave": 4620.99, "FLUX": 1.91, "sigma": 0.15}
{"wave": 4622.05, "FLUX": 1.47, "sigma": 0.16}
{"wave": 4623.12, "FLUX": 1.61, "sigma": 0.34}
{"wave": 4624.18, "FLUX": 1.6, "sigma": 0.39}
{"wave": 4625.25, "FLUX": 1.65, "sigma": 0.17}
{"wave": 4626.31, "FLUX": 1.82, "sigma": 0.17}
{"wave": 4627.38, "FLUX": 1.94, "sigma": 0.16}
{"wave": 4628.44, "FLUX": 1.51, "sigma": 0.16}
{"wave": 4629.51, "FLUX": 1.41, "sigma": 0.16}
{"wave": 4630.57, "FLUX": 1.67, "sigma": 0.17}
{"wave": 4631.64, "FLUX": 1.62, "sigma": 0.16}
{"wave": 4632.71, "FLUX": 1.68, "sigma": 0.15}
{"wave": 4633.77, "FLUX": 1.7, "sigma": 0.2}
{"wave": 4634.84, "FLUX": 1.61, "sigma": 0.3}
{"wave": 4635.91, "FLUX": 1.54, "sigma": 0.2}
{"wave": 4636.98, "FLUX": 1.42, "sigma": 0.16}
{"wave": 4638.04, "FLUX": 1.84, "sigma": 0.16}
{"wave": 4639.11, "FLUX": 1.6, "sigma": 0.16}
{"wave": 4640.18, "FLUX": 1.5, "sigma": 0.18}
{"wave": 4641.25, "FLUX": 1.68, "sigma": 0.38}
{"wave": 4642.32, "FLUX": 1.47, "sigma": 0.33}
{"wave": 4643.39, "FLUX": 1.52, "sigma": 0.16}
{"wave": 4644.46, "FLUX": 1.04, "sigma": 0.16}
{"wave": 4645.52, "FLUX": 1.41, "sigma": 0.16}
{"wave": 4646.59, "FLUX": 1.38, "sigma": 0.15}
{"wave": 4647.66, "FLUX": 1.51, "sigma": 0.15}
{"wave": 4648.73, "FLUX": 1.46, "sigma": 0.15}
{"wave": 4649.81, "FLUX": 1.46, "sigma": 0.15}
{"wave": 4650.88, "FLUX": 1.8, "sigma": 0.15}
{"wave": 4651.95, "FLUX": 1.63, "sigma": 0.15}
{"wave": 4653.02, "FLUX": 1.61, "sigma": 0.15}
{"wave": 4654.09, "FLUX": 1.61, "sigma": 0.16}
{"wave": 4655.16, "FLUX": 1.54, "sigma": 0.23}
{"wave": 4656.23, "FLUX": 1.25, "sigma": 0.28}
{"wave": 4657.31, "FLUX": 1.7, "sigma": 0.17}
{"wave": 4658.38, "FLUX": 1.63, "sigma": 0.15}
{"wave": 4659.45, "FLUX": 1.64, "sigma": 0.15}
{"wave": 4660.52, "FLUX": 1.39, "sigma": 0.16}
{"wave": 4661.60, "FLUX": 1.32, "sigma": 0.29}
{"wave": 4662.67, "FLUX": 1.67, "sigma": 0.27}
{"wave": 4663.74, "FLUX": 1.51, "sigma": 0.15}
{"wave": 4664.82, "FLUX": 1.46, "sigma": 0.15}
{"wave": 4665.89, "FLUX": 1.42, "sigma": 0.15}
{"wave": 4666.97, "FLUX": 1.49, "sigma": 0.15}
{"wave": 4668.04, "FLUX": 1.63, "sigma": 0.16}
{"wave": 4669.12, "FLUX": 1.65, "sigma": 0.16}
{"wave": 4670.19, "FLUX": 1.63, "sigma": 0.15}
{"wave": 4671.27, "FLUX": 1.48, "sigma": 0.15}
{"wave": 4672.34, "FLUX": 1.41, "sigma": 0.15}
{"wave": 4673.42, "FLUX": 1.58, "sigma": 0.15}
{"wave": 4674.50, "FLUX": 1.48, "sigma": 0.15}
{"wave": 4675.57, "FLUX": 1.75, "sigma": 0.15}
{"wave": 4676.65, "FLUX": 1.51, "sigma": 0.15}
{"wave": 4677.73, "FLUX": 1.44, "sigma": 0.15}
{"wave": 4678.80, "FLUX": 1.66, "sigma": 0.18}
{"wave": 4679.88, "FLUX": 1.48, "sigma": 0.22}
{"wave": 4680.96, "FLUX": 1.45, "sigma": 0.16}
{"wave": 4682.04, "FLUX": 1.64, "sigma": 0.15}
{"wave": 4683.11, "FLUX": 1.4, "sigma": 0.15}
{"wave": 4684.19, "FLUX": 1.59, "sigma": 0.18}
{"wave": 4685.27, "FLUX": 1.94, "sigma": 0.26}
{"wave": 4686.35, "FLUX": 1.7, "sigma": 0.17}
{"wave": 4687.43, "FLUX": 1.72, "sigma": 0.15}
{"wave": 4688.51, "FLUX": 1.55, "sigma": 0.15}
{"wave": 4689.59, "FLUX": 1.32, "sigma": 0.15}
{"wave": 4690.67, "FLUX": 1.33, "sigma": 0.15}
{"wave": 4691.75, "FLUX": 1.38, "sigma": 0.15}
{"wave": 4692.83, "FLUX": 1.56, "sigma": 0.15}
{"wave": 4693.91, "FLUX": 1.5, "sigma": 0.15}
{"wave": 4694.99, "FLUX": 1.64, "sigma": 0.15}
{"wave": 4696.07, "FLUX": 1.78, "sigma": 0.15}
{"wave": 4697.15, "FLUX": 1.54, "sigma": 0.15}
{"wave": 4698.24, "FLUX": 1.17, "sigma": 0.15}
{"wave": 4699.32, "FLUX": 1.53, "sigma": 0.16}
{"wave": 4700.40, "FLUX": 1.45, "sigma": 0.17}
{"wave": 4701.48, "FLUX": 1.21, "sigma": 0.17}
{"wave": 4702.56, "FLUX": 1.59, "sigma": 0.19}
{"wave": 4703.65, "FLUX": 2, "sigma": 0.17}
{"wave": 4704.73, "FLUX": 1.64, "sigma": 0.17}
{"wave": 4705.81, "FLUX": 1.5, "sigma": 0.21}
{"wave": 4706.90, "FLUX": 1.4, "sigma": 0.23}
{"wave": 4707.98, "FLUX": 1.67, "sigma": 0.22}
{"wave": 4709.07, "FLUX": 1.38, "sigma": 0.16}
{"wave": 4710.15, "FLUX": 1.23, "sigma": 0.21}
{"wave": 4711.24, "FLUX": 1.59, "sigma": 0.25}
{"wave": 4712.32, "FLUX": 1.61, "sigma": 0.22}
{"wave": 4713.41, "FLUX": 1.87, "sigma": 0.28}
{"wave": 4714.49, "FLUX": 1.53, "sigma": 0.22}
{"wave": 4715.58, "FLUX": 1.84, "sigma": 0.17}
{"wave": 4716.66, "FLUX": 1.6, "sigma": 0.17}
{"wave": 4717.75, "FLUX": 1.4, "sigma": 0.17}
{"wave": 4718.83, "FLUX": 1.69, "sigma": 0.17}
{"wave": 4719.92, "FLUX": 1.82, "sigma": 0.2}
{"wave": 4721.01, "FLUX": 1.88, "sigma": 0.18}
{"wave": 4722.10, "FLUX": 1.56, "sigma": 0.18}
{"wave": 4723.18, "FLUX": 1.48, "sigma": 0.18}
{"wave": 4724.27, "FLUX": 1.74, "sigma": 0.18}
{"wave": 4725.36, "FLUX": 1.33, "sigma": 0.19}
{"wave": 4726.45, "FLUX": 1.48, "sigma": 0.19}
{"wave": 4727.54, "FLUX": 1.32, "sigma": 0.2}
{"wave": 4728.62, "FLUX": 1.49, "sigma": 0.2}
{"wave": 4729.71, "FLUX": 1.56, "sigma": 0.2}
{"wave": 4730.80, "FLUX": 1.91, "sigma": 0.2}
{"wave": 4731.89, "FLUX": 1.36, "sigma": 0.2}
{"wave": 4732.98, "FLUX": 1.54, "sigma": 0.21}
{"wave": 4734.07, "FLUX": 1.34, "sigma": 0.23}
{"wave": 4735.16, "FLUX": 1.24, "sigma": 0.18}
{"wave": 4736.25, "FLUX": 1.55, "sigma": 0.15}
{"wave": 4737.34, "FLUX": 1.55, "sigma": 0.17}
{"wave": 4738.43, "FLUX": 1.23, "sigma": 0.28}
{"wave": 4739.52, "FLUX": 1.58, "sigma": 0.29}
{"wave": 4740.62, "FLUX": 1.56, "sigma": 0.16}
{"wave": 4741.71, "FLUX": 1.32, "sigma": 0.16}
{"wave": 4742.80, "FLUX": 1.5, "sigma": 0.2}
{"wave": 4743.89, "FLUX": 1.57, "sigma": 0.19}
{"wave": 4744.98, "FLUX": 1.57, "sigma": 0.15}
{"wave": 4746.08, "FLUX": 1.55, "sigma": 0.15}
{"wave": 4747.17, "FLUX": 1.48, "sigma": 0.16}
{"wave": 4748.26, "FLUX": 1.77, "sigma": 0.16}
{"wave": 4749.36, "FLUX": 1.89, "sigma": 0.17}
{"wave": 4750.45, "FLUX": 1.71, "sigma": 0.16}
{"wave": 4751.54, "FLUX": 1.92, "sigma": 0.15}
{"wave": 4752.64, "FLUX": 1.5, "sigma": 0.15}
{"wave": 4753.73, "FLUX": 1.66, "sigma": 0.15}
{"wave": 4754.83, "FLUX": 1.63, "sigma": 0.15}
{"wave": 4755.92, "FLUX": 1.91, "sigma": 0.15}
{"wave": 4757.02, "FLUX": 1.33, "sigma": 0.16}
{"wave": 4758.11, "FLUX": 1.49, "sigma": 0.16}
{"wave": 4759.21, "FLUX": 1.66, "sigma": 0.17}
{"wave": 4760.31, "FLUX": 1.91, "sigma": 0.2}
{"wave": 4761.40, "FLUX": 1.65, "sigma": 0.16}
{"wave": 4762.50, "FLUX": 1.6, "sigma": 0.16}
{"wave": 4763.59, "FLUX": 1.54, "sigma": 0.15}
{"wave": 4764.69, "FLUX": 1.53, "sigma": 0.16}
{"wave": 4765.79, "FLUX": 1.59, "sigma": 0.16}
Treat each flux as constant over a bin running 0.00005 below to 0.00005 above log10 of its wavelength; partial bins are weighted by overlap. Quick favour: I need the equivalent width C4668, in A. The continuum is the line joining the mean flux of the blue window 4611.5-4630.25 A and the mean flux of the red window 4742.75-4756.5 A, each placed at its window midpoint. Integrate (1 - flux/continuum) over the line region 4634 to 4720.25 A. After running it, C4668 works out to 5.9 A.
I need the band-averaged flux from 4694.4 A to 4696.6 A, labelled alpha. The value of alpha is 1.71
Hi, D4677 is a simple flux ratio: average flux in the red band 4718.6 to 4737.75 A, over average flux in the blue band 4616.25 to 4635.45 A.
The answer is 0.94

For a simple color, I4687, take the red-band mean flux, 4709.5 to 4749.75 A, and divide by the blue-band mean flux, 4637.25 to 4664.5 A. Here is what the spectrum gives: 1.02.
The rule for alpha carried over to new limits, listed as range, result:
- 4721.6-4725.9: 1.53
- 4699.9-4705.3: 1.58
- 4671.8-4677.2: 1.55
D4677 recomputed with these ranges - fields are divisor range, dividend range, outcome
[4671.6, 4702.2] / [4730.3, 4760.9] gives 1.04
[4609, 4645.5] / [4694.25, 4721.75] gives 1.00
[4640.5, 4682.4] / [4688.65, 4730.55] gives 1.02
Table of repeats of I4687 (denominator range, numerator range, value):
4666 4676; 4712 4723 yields 1.08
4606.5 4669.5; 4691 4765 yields 1.01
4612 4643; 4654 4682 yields 0.94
